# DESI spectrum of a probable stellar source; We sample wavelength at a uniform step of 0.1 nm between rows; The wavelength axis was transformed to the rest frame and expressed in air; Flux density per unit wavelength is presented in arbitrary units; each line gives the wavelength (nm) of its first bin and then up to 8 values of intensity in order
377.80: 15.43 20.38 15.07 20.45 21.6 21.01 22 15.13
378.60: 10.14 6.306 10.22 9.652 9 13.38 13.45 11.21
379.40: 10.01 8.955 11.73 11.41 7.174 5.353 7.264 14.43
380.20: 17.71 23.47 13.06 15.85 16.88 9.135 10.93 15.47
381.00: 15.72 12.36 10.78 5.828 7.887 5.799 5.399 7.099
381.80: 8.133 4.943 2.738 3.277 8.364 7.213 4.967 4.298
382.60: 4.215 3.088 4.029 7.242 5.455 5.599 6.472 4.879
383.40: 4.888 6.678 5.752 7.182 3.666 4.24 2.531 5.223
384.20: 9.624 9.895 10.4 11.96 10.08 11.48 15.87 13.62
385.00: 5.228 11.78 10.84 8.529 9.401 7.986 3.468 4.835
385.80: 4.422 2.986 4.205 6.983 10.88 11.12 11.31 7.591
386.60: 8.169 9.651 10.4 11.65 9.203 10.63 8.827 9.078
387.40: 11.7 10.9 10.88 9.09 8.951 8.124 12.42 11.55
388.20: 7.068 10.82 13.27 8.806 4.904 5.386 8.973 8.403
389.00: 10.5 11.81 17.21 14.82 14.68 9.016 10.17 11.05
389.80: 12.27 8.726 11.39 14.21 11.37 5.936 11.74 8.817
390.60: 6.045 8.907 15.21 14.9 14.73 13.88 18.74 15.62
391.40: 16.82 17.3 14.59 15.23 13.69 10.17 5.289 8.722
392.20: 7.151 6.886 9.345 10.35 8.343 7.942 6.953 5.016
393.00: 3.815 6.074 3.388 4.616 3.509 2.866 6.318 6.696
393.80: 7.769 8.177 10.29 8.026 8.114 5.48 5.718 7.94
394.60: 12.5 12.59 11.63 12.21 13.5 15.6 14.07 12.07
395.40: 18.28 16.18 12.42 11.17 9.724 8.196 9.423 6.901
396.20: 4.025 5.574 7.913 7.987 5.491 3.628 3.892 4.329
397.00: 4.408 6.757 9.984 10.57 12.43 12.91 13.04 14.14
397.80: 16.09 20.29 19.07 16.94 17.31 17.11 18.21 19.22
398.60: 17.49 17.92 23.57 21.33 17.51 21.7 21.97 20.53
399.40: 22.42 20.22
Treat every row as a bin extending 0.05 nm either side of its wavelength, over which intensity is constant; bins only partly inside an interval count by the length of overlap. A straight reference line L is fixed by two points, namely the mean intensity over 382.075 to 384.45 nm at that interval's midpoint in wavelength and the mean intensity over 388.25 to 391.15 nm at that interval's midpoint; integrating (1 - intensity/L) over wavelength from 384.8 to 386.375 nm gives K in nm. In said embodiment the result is -0.10 nm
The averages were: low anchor 5.83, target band 8.07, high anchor 11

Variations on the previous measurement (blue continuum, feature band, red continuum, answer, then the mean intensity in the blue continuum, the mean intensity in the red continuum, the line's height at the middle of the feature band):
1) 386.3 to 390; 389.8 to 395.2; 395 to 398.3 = 0.39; 10.3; 11.1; 10.7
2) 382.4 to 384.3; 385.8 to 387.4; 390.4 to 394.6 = -0.46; 5.39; 9.32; 6.79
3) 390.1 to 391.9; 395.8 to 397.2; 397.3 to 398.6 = 0.83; 13.1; 16.2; 15.6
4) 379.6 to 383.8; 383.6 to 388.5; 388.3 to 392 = 0.63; 8.48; 11.8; 10.2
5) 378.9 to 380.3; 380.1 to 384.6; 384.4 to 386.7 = 0.87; 11.3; 8.82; 10.1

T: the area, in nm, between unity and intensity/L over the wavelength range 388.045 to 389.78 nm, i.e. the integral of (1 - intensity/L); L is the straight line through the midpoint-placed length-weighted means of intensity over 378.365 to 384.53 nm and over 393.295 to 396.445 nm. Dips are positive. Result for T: -0.25 nm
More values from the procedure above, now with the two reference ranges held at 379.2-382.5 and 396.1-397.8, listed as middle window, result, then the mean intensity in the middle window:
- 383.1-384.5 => 0.46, 6.44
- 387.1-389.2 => -0.14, 9.78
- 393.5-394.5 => 0.15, 7.2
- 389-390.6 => -0.42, 11.3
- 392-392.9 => 0.08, 7.87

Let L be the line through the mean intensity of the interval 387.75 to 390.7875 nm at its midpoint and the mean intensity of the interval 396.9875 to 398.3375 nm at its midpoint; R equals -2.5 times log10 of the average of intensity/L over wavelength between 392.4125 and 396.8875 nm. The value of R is 0.437 mag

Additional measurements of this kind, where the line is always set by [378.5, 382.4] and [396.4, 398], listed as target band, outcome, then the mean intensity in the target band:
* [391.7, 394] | 0.36 mag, 7.21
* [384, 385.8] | 0.12 mag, 9.09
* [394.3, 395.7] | -0.23 mag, 12.4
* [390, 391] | -0.10 mag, 11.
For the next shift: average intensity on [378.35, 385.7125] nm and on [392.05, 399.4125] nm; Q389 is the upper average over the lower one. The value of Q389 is 1.22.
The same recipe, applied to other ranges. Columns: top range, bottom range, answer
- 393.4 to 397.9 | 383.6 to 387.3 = 1.13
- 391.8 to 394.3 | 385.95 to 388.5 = 0.72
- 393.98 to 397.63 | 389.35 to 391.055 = 0.86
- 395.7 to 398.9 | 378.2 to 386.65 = 1.31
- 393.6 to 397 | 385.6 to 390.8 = 0.95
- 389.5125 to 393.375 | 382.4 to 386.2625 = 1.46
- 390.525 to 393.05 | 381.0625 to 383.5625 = 1.82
